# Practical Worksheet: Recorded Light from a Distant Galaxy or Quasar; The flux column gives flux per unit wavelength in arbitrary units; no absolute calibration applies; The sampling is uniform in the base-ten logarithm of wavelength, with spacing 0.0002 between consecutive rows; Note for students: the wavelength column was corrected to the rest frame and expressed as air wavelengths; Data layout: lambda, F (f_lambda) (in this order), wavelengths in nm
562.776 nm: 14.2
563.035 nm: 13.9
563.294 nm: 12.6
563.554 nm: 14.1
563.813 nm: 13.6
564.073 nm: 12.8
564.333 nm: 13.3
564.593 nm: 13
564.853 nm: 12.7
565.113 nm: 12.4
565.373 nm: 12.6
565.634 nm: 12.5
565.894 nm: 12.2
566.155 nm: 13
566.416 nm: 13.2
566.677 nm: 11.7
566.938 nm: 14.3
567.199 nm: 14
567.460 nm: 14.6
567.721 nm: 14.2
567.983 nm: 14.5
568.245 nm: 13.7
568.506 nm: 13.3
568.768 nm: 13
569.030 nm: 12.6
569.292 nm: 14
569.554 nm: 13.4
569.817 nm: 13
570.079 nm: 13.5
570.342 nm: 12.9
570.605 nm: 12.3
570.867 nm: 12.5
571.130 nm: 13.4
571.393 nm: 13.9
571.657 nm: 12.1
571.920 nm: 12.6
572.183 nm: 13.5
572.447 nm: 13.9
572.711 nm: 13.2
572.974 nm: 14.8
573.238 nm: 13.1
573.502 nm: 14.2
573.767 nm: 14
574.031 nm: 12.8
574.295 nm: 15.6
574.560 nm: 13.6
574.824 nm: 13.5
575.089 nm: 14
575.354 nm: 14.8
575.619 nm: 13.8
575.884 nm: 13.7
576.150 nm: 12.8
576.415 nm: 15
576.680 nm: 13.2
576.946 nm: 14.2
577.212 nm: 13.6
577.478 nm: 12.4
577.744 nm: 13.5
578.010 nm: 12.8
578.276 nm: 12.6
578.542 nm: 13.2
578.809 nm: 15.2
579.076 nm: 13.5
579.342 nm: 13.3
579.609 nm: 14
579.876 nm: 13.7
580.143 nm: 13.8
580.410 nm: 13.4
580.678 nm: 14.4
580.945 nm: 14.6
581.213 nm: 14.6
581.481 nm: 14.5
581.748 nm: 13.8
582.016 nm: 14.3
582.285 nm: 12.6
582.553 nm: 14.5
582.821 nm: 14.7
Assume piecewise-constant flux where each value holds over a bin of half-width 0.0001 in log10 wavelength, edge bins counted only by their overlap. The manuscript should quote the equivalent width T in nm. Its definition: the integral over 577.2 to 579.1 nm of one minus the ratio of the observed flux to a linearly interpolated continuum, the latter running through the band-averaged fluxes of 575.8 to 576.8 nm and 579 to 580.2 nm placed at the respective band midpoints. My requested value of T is 0.05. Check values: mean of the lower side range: 13.7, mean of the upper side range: 13.7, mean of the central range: 13.3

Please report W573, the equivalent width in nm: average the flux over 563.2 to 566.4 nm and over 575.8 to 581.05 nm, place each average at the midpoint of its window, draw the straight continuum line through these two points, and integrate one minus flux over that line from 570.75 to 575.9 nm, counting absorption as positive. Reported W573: -0.11 nm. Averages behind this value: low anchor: 12.9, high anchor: 13.6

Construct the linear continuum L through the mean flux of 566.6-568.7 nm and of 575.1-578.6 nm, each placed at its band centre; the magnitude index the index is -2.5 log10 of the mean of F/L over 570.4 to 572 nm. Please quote 0.07 mag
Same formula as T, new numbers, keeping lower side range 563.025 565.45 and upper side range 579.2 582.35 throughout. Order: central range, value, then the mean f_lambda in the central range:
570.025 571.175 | 0.05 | 12.8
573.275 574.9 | -0.04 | 13.9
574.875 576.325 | -0.02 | 13.8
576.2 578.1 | 0.03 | 13.5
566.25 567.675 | -0.04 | 13.6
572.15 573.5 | -0.02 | 13.8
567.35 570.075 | -0.06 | 13.6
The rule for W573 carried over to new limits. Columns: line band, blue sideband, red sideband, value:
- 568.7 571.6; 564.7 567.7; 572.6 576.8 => 0.072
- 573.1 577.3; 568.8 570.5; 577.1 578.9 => -0.196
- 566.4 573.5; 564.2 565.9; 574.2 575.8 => 0.012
